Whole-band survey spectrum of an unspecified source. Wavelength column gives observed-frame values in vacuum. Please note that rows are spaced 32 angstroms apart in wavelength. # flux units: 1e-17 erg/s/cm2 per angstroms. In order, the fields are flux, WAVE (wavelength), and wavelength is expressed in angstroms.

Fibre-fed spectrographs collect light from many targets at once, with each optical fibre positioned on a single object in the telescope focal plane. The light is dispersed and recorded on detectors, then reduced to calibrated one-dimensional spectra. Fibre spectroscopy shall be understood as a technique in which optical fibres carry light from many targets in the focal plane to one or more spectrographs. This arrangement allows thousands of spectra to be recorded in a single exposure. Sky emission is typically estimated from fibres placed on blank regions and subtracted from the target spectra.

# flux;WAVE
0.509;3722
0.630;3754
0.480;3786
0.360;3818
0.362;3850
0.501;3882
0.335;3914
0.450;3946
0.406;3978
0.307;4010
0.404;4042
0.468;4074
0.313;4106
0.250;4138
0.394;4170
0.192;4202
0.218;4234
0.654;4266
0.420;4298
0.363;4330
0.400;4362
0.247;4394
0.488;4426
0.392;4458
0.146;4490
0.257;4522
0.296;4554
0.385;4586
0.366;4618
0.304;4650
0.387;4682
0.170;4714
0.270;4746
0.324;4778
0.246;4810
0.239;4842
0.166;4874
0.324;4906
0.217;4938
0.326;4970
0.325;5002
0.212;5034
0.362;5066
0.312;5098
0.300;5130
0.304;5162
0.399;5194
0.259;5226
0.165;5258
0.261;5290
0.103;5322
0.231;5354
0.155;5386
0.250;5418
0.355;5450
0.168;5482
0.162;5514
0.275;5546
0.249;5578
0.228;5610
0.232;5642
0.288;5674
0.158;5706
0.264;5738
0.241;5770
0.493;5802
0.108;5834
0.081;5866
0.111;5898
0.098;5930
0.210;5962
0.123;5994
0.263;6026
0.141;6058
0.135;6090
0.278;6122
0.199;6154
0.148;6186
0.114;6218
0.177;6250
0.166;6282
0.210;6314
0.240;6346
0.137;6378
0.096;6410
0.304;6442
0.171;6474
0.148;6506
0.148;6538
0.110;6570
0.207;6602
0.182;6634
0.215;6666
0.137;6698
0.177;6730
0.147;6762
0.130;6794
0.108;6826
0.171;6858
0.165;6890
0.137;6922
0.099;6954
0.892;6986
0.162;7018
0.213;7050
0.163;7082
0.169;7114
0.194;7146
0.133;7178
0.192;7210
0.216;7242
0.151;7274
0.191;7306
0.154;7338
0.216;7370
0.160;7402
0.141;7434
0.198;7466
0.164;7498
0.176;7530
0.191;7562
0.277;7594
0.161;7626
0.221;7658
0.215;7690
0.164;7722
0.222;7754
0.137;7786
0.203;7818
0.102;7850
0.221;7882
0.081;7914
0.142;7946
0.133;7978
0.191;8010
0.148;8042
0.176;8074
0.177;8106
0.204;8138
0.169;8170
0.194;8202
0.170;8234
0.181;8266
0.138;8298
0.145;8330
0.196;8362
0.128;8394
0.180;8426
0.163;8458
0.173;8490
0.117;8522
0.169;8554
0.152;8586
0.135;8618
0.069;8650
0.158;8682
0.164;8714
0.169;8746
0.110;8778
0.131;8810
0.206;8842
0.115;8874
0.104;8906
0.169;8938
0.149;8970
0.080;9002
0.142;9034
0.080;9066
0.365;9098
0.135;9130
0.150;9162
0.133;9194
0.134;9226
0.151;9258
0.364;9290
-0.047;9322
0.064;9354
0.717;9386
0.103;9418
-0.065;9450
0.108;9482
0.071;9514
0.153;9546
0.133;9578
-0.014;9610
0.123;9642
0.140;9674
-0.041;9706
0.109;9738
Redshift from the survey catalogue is 0.872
